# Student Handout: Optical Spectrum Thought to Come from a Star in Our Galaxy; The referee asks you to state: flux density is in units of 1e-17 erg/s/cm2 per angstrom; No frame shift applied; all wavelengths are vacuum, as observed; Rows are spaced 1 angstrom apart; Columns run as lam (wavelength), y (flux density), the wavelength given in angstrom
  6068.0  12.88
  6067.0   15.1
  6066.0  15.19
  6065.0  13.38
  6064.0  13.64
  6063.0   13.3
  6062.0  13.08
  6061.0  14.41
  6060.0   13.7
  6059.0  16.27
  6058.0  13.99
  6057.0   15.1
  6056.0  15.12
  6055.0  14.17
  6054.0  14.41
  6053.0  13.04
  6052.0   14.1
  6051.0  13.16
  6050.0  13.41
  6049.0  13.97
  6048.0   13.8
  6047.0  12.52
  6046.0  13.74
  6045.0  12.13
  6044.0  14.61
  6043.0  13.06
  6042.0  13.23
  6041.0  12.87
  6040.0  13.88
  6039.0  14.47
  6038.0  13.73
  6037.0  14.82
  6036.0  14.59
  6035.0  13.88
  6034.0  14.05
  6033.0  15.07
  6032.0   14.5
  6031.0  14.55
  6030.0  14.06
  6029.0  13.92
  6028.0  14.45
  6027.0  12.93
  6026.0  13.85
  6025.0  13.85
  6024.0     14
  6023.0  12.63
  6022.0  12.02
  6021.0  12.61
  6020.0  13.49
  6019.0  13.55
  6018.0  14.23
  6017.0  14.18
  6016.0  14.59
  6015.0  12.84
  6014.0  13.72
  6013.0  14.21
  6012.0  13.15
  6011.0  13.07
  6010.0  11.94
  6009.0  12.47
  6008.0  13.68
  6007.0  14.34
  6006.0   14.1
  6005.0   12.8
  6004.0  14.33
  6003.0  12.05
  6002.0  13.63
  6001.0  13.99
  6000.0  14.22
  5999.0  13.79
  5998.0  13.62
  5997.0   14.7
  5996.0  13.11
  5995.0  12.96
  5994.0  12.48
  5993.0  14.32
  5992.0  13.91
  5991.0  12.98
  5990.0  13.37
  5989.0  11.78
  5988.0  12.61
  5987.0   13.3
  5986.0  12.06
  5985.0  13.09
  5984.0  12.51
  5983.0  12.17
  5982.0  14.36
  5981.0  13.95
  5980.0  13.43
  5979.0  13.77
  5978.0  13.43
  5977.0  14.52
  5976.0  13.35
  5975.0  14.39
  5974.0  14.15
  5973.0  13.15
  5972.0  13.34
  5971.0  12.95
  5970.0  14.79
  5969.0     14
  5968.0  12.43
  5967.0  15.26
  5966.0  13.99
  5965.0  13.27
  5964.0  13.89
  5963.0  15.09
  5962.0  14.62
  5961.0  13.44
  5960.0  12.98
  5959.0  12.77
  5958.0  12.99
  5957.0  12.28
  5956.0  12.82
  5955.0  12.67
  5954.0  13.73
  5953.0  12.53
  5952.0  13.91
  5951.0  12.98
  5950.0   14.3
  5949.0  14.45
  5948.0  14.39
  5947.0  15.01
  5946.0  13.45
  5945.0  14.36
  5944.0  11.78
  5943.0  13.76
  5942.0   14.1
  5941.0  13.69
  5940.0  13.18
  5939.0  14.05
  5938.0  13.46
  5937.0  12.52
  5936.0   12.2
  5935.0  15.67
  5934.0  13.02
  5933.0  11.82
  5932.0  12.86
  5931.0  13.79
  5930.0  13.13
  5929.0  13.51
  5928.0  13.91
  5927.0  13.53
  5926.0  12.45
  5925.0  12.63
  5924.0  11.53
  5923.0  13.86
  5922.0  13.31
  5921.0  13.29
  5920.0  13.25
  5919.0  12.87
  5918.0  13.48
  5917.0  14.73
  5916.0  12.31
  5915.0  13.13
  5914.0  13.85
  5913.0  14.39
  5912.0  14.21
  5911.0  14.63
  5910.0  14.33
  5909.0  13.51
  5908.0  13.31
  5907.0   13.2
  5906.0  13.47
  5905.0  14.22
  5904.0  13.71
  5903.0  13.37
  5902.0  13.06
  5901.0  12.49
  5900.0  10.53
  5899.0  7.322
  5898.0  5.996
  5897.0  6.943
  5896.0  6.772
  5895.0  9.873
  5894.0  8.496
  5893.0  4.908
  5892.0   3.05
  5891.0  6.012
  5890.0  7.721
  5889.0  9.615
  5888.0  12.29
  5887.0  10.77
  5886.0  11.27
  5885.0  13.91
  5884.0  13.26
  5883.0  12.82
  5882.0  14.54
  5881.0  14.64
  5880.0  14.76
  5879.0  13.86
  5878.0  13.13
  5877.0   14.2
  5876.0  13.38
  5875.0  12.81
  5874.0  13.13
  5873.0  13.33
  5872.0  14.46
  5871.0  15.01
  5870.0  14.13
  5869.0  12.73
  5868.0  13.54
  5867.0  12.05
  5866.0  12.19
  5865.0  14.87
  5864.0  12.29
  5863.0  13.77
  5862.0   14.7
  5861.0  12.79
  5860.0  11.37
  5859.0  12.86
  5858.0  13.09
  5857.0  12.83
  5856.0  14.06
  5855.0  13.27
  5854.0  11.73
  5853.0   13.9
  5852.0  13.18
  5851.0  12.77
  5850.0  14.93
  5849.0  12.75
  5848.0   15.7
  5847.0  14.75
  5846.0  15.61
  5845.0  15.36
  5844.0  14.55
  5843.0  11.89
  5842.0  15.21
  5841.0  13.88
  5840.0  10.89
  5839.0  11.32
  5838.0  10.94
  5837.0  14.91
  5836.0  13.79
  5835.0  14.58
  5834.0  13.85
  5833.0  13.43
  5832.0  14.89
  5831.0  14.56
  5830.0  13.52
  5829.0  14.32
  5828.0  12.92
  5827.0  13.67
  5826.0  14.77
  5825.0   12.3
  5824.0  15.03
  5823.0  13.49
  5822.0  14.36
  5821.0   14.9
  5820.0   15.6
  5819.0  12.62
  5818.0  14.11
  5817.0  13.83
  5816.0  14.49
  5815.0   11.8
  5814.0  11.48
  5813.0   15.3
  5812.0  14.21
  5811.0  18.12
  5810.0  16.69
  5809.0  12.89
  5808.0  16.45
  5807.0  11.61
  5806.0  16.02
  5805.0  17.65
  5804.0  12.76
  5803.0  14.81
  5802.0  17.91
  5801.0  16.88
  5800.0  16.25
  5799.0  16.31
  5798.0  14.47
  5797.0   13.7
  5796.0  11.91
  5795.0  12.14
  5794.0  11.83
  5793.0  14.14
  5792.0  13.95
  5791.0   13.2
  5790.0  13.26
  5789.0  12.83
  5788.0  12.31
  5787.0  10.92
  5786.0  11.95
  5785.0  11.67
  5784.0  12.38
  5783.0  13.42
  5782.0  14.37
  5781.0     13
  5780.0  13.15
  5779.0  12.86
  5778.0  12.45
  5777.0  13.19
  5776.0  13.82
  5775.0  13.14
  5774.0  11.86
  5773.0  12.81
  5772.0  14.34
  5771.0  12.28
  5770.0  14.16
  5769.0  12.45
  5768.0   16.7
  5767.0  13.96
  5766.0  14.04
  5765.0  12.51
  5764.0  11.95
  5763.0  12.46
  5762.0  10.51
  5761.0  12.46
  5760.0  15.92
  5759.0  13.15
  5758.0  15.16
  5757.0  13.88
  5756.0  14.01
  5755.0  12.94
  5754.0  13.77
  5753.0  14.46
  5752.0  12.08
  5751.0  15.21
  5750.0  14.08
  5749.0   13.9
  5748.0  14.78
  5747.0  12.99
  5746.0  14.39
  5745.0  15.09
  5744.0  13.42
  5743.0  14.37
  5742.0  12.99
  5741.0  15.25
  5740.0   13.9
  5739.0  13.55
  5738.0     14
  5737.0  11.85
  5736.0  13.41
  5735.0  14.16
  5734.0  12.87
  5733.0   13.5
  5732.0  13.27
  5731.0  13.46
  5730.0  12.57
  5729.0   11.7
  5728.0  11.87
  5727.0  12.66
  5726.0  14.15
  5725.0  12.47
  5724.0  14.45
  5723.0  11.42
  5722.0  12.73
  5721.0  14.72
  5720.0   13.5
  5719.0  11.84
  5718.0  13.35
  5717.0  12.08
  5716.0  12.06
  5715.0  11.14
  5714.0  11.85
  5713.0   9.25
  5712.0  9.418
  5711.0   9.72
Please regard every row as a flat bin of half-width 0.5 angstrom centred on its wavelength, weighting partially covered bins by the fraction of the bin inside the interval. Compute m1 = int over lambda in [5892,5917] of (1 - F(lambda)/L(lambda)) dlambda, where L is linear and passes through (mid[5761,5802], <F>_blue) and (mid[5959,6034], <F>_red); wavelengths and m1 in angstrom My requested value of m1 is 3.7 angstrom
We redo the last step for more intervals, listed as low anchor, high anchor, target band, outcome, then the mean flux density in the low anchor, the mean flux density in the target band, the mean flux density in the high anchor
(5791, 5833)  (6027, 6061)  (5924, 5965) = 2.10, 14.3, 13.4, 14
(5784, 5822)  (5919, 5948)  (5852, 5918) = 6.46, 14.1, 12.3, 13.3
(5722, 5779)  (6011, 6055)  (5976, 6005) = 0.65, 13.4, 13.4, 13.7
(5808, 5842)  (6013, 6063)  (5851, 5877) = 1.19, 13.9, 13.3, 13.8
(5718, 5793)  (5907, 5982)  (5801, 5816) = -1.71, 13.3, 14.9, 13.5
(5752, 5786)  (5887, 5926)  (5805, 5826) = -2.81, 13.3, 14.4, 11.5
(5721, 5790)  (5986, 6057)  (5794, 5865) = -3.18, 13.3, 14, 13.6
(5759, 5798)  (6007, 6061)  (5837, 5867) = -0.29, 13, 13.4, 13.8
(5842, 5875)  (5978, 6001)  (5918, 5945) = 0.40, 13.6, 13.2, 13.3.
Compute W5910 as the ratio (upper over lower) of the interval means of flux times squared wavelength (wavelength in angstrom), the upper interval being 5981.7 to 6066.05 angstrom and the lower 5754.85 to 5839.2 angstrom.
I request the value 1.07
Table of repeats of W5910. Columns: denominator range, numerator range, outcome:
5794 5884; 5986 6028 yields 1.02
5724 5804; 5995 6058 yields 1.11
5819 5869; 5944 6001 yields 1.04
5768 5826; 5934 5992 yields 1.03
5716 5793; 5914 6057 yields 1.10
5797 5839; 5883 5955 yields 0.89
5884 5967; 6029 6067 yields 1.16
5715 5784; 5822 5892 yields 1.03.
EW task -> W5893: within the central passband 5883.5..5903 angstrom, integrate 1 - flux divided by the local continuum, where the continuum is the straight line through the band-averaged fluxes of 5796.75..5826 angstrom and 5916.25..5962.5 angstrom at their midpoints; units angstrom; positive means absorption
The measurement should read 6.4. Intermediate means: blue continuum 14.7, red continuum 13.4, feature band 9.28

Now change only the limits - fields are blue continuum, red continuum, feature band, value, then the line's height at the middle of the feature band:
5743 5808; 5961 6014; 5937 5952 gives -0.22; 13.5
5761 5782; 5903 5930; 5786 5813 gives -2.37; 13.2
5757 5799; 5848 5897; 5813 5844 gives -2.37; 12.7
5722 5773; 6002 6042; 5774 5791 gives 0.92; 13.5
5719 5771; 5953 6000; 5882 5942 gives 6.14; 13.5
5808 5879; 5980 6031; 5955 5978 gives -0.24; 13.5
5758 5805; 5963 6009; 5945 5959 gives 0.01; 13.5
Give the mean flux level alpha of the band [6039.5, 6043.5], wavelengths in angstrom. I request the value 13.3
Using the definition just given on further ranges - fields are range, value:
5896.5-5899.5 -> 6.75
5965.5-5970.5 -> 14.1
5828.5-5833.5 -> 14.1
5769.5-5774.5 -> 13.1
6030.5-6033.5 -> 14.7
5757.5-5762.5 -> 13.4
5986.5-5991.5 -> 12.8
